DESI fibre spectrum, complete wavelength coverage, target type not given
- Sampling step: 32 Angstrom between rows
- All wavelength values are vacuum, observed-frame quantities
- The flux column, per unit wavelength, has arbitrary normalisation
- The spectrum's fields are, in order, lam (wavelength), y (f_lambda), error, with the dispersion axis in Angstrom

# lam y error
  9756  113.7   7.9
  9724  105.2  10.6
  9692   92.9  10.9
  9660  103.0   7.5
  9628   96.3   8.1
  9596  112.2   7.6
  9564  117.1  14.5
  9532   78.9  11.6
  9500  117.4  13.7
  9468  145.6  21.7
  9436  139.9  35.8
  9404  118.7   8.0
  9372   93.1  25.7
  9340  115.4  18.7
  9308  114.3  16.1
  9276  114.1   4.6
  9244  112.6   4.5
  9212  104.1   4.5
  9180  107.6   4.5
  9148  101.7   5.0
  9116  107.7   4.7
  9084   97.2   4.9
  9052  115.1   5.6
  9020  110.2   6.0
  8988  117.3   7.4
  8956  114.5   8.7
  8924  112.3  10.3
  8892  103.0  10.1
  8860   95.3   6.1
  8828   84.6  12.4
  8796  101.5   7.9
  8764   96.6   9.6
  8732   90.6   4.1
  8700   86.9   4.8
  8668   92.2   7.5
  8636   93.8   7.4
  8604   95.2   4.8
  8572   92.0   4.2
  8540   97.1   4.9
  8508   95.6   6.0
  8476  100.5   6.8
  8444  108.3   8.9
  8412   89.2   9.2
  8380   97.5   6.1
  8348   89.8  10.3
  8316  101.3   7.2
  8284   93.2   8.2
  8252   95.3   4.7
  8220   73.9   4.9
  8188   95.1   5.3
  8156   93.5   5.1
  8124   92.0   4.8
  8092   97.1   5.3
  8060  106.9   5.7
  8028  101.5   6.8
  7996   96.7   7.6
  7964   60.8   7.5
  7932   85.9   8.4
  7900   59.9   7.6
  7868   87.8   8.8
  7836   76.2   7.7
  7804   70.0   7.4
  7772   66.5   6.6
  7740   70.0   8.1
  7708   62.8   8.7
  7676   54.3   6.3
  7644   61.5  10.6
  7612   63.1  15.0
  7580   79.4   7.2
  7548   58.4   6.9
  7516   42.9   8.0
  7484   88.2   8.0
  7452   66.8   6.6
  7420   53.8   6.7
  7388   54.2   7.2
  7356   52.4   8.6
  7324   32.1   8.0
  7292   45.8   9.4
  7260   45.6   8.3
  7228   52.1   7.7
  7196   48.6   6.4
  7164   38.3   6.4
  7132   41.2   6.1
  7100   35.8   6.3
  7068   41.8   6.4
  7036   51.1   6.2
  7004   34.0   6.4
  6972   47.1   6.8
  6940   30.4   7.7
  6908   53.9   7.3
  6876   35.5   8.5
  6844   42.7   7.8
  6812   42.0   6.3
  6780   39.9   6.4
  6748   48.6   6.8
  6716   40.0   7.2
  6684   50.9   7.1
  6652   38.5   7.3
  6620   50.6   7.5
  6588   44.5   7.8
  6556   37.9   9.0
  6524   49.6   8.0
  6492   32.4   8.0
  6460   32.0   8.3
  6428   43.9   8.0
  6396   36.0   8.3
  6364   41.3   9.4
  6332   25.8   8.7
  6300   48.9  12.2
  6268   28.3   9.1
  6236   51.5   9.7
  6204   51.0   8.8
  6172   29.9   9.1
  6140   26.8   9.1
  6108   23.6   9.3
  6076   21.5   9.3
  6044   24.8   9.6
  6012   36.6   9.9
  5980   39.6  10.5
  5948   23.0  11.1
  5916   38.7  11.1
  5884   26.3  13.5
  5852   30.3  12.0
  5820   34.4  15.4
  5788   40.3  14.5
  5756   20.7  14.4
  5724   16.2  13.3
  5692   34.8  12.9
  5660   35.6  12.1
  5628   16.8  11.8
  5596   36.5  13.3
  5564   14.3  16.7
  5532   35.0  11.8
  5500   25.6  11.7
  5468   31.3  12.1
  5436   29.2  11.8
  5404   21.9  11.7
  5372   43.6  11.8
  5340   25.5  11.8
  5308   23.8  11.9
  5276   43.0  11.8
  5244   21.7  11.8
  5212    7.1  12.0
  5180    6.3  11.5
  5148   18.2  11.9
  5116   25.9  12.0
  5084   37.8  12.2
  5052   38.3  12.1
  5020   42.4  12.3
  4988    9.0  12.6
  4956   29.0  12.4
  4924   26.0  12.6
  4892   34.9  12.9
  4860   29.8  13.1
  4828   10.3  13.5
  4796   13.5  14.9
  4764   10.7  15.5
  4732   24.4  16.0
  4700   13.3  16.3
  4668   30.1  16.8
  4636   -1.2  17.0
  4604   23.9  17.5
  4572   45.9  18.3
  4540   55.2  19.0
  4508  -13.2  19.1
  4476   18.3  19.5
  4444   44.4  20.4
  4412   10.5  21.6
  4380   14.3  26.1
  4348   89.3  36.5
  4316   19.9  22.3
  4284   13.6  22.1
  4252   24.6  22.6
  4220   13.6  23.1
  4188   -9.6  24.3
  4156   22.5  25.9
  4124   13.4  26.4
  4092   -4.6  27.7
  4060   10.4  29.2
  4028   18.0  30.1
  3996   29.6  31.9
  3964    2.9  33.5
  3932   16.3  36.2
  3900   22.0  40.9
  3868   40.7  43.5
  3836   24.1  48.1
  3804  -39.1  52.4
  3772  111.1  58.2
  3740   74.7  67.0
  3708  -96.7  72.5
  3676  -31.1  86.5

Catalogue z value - 1.005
